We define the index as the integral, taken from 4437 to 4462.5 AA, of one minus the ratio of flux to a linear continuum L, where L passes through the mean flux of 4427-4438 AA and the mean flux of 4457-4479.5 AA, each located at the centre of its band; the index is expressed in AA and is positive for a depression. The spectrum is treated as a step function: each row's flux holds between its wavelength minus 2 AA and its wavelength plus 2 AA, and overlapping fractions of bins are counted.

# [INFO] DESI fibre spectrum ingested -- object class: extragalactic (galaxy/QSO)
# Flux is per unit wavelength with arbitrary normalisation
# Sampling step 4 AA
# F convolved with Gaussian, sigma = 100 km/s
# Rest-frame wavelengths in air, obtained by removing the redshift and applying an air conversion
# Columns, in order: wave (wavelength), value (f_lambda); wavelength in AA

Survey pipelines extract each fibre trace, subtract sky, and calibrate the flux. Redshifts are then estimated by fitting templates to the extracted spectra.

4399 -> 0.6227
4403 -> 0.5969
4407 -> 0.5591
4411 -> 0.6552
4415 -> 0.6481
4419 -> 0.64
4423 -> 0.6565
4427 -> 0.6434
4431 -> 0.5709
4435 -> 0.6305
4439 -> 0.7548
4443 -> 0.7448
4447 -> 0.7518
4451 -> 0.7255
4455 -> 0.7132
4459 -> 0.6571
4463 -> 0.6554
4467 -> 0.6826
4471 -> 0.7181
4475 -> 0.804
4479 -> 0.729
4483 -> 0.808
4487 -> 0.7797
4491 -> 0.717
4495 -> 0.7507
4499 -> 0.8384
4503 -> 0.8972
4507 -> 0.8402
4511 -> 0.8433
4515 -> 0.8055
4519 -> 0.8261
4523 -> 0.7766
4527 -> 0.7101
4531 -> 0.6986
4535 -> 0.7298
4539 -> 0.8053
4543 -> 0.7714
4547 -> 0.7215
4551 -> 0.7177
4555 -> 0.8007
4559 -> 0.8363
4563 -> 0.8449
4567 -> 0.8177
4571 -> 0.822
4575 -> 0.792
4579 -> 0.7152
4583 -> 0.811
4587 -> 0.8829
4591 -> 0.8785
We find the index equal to -2.3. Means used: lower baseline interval 0.622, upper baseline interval 0.706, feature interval 0.72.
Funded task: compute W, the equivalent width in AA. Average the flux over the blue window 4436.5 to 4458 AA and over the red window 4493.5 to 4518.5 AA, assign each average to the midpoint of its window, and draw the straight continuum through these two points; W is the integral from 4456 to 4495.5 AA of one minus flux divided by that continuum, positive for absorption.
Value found 2.6 AA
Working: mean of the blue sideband 0.732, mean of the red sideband 0.831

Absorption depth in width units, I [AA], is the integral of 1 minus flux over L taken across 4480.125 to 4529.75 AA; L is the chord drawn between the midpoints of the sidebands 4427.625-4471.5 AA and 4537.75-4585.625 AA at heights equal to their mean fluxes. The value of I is -3.9 AA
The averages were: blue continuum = 0.689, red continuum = 0.789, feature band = 0.797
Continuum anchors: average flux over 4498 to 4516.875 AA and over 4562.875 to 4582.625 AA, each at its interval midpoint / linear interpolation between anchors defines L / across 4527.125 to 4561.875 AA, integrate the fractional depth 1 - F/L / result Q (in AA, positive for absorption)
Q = 2.4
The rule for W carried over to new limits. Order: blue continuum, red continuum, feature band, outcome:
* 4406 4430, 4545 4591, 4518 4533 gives 0.1 AA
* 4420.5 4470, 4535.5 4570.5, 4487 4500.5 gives -0.7 AA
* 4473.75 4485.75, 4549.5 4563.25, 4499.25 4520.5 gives -1.5 AA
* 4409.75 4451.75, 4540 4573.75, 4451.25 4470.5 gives 0.5 AA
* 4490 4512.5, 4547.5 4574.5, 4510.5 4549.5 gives 2.2 AA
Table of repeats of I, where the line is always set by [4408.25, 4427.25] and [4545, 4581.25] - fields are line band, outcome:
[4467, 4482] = -1.0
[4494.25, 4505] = -1.7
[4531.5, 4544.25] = 0.0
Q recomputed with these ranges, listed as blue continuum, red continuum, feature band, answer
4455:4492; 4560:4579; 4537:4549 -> 0.3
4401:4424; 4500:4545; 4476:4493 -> -0.6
